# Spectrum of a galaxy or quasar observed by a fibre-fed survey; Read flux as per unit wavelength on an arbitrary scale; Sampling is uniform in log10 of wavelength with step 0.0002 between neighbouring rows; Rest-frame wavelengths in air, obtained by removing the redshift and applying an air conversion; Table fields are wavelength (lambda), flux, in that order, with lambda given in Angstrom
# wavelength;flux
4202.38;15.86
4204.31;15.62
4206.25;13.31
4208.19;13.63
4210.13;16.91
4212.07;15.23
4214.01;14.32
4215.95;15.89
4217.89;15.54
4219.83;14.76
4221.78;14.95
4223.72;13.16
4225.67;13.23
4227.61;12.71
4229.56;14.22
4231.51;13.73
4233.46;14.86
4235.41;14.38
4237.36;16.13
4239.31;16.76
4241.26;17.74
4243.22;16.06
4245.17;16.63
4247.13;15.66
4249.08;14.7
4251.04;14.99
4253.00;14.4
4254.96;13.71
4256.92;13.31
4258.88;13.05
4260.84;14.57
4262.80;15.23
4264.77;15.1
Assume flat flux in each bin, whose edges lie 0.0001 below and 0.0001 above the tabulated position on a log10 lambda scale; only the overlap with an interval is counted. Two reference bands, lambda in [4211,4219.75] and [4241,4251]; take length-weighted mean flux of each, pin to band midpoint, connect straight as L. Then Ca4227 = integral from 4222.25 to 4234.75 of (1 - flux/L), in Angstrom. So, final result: 1.5 Angstrom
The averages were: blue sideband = 15.2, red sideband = 15.9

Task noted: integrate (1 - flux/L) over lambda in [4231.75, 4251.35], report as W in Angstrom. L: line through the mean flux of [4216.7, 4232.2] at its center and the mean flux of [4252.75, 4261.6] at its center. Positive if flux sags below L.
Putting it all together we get -2.6 Angstrom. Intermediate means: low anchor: 14.1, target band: 15.7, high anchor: 13.7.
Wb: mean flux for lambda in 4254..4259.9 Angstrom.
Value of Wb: 13.4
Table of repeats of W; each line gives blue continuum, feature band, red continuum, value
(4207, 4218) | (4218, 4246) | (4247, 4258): -0.36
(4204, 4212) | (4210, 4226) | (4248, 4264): -0.14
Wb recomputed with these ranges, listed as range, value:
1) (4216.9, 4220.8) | 15.2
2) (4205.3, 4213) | 14.8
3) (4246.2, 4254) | 14.9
